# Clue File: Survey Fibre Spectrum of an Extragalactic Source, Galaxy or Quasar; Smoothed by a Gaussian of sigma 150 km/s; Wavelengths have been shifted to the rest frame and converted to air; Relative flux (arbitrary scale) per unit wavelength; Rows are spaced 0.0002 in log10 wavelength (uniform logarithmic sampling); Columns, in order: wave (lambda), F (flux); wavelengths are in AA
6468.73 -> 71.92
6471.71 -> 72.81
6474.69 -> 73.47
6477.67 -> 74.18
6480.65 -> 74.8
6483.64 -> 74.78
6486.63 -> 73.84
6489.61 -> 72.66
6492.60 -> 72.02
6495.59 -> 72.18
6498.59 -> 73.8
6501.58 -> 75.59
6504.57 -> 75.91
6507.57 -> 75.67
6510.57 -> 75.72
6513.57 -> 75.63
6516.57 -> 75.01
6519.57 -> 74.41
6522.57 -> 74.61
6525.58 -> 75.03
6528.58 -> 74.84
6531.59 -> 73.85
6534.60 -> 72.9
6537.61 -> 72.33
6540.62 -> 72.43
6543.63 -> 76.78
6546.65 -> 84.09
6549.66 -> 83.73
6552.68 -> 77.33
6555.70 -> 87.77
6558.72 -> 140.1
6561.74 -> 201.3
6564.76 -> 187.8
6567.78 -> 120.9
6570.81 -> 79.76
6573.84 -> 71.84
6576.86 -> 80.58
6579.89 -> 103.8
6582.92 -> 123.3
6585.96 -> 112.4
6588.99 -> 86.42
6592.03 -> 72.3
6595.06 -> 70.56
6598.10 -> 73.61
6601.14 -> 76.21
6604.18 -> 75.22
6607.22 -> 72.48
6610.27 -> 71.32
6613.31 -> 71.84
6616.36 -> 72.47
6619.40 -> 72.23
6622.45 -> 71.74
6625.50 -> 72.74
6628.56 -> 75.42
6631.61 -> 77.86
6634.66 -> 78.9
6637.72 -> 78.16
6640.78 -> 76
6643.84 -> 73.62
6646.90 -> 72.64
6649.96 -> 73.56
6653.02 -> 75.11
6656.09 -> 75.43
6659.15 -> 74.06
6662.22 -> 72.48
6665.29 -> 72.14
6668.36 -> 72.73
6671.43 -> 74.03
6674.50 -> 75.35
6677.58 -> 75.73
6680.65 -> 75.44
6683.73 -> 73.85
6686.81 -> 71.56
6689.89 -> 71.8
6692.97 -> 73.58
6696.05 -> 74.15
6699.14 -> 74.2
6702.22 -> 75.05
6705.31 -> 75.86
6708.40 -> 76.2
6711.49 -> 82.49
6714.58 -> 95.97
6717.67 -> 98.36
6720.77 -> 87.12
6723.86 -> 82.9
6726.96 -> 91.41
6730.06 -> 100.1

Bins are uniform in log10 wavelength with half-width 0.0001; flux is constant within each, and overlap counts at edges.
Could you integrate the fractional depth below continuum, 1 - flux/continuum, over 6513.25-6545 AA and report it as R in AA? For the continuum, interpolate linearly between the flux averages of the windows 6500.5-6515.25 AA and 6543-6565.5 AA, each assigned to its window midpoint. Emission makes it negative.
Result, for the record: 6.6 AA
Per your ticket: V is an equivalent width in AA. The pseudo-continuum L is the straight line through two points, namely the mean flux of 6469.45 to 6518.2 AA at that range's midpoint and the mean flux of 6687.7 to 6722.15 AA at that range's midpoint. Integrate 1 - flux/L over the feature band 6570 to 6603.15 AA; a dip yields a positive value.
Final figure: -4.12 AA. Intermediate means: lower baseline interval 74.2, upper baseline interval 80.2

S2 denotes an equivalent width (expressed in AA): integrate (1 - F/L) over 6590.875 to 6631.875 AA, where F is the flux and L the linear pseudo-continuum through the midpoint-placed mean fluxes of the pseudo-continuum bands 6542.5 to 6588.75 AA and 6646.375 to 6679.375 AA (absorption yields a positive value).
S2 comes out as 8.4 AA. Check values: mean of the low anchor 108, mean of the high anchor 74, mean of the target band 73.2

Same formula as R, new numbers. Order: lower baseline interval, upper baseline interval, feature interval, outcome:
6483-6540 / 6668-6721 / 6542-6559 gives -2.9 AA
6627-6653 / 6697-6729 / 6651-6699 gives 3.5 AA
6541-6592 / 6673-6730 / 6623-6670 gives 8.2 AA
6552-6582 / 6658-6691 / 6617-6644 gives 4.7 AA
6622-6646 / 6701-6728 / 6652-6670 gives 1.2 AA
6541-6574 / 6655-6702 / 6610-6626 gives 3.5 AA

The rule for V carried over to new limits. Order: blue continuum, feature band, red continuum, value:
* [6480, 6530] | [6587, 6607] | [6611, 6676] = -0.6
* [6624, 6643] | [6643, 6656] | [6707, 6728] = 0.8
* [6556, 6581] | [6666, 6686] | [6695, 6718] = 3.5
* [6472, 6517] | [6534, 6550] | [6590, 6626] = -0.7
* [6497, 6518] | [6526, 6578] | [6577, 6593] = -4.6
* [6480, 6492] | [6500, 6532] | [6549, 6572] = 6.3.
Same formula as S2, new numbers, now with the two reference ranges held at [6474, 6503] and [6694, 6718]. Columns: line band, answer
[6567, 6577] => -1.4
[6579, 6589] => -4.3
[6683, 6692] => 0.9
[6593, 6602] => 0.5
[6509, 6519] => -0.1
